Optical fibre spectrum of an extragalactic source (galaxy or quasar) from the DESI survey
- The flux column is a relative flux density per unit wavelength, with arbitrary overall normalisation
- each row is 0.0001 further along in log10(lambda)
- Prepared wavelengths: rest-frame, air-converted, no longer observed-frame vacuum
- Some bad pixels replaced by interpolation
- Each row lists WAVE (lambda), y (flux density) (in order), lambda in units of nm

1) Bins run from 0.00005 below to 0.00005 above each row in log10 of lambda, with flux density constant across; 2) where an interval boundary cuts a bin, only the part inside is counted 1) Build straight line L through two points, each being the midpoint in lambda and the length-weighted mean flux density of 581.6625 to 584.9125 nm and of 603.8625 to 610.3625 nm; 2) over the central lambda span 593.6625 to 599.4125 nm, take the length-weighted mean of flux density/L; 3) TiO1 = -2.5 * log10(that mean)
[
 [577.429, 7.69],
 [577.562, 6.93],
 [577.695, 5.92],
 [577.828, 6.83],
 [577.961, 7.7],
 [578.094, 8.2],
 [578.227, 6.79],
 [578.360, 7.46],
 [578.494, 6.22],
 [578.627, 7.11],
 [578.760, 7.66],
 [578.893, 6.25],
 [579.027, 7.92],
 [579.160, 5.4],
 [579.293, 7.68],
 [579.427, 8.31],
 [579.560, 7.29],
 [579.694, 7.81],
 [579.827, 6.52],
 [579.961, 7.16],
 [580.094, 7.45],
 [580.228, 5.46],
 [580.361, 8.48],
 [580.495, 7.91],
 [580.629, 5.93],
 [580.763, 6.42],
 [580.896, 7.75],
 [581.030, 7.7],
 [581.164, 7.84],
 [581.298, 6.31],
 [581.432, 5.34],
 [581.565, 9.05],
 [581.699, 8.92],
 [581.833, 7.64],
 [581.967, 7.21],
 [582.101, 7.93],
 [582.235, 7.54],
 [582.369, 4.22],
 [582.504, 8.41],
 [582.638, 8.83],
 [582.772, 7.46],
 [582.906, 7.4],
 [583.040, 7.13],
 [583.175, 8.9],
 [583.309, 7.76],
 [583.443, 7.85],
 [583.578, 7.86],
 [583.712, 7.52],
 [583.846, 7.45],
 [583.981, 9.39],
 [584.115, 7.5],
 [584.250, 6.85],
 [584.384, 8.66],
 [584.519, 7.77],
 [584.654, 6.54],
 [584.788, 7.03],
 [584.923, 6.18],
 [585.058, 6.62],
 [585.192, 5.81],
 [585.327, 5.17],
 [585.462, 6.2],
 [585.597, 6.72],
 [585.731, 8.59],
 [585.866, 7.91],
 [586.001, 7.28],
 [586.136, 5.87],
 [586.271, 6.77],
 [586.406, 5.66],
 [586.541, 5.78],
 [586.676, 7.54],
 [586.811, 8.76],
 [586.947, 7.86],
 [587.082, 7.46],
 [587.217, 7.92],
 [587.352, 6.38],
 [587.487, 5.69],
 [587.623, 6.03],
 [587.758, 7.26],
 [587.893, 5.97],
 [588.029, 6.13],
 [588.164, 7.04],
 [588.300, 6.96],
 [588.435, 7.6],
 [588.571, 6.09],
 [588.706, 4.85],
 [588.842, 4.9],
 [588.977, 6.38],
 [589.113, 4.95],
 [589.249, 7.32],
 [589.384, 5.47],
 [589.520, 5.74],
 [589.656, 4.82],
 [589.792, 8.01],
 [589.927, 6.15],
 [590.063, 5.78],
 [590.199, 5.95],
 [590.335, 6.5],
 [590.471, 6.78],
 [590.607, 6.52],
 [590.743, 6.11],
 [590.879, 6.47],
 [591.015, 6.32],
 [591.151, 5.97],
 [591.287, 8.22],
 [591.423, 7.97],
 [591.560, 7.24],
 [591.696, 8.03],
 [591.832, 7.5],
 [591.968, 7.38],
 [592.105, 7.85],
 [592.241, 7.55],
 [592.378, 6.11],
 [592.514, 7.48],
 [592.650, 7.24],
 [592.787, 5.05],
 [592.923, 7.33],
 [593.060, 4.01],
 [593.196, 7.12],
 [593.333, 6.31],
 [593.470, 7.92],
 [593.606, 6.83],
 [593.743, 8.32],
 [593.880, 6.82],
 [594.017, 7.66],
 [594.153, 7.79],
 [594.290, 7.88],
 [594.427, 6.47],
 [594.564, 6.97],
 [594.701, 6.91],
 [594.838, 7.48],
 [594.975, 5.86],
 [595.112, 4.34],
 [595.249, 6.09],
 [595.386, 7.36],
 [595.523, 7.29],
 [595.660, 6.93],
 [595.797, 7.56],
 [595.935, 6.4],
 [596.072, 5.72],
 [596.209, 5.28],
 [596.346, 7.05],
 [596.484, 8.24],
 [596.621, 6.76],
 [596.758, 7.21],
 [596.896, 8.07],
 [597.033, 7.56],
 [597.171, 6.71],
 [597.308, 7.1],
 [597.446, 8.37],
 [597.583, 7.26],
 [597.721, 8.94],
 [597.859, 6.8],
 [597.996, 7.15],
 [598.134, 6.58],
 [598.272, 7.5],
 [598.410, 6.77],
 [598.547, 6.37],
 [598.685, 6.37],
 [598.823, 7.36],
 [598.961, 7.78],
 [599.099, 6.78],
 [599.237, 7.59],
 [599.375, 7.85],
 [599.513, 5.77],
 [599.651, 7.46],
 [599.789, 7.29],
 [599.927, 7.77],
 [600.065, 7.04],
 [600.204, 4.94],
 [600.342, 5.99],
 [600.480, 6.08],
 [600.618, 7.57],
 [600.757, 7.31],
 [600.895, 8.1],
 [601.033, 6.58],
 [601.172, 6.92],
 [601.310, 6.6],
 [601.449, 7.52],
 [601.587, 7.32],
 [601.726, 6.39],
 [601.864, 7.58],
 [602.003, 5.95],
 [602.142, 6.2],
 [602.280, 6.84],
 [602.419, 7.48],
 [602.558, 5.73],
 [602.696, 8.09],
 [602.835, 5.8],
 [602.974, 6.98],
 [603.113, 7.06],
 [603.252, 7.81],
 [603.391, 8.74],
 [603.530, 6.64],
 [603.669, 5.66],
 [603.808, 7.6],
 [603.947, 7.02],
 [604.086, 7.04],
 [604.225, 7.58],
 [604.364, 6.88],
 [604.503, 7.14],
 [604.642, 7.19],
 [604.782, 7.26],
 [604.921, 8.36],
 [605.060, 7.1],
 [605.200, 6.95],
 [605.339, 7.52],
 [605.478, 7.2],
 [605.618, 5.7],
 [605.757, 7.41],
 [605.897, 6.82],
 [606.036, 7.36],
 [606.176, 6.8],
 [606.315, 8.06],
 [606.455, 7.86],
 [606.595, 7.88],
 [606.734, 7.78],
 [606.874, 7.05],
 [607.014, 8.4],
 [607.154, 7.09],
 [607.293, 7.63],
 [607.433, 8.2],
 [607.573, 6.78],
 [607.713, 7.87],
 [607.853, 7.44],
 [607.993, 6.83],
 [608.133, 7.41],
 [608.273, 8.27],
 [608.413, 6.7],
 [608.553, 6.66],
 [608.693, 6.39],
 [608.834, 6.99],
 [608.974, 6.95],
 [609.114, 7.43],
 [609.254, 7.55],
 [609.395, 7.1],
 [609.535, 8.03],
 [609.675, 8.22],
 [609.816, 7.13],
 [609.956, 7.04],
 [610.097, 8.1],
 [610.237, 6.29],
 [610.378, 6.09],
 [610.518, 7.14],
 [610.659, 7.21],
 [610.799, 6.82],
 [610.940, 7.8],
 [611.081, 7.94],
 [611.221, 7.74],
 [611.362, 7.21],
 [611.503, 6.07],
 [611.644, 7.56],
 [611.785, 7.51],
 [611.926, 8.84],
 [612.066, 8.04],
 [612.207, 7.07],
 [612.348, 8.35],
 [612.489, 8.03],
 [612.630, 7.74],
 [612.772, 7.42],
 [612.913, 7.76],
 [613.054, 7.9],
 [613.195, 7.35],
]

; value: 0.06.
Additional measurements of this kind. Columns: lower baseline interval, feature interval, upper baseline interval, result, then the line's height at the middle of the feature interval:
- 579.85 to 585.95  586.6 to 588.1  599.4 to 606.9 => 0.041 mag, 7.26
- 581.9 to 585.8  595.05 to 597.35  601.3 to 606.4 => 0.056 mag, 7.17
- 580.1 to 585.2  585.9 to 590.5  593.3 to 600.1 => 0.128 mag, 7.27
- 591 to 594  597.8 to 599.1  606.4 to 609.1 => 0.034 mag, 7.18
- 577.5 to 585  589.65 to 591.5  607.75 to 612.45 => 0.115 mag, 7.34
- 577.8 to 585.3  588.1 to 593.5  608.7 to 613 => 0.123 mag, 7.35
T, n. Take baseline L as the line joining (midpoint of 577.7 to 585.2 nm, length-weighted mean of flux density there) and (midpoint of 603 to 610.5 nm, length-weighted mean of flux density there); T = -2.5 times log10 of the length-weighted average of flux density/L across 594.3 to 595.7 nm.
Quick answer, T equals 0.107 mag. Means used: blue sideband 7.33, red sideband 7.28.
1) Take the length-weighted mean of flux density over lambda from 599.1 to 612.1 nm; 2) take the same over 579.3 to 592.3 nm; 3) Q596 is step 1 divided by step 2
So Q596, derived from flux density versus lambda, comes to 1.0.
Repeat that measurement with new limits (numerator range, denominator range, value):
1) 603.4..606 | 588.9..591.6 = 1.11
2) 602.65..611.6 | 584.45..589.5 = 1.10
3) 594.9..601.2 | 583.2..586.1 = 0.96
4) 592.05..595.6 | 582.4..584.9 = 0.89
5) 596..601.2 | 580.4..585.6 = 0.96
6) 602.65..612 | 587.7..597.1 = 1.09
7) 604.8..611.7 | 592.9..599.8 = 1.04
